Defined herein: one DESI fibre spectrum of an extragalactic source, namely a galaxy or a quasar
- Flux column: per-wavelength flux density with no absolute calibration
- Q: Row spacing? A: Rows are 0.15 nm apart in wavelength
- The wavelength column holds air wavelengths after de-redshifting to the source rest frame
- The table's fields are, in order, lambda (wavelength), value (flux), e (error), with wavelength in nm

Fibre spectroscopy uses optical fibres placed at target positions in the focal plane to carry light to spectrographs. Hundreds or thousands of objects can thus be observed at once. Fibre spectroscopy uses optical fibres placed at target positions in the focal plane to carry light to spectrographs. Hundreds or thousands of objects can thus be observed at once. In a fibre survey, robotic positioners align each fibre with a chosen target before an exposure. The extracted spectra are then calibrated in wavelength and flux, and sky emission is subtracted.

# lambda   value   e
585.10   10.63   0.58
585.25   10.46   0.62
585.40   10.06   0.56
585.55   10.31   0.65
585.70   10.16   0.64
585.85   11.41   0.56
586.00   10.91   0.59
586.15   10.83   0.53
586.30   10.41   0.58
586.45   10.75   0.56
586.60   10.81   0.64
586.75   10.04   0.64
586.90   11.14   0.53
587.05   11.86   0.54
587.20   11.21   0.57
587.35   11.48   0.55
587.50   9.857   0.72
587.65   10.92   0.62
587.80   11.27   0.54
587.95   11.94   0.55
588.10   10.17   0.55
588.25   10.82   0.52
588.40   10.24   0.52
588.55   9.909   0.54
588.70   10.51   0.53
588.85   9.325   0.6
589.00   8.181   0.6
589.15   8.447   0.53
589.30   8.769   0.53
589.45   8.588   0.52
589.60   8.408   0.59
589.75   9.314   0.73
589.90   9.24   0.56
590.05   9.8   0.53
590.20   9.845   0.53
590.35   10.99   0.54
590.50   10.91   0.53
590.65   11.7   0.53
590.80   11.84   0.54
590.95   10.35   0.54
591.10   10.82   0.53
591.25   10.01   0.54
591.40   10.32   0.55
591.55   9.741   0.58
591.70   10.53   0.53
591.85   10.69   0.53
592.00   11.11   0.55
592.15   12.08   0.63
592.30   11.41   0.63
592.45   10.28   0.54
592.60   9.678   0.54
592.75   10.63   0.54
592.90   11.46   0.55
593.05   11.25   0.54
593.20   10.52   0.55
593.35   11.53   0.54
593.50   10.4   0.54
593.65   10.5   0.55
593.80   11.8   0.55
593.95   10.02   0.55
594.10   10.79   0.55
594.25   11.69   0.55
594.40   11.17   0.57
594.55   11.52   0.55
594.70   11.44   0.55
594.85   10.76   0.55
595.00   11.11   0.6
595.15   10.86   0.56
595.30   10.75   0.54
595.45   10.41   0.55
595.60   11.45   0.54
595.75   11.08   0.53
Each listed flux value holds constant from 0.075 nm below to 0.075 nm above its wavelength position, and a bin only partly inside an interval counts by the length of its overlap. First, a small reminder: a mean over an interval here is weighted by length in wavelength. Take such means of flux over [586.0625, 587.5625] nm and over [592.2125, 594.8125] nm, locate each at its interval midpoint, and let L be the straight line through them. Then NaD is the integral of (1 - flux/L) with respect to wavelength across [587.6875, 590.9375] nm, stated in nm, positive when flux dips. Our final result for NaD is 0.26 nm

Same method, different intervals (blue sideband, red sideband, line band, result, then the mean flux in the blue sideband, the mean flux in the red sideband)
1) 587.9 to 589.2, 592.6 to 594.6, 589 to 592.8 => 0.091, 9.94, 11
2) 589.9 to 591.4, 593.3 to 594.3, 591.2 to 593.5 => 0.007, 10.6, 10.9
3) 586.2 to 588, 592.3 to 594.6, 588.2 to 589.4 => 0.160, 11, 10.9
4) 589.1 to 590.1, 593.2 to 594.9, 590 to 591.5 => -0.188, 8.93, 11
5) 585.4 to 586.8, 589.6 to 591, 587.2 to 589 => -0.006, 10.6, 10.3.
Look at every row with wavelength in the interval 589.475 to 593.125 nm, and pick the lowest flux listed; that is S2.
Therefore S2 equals 8.408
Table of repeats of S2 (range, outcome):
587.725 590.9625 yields 8.181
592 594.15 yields 9.678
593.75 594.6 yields 10.02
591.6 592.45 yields 10.28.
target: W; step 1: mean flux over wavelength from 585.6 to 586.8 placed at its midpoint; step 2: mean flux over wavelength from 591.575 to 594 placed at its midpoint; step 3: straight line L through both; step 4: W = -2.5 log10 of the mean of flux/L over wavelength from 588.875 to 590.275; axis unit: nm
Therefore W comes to 0.20 mag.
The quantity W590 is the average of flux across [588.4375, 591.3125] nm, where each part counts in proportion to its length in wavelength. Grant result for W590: 9.84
